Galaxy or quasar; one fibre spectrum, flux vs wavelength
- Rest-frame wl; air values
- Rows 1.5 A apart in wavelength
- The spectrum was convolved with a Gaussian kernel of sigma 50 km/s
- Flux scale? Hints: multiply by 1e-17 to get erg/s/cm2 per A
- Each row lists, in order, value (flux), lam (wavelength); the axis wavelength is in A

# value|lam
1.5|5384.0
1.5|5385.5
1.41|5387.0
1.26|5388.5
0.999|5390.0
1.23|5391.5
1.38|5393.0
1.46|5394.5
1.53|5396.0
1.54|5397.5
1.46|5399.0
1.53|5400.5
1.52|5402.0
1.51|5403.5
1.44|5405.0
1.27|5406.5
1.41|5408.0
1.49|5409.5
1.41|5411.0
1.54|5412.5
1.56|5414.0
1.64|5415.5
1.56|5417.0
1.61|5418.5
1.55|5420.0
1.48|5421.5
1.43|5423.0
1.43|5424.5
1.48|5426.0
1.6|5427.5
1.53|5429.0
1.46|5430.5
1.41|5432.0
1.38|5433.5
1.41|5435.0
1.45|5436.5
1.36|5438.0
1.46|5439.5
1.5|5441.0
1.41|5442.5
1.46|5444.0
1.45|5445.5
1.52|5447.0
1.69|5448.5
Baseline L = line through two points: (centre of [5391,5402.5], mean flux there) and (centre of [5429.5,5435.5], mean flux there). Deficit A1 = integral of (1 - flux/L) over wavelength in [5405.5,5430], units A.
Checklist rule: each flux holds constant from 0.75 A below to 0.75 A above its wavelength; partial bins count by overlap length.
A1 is -1.06 A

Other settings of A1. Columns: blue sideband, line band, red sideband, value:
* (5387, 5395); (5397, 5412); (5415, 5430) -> -0.8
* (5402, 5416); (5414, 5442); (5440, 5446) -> -0.4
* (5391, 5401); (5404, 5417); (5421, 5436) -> -0.2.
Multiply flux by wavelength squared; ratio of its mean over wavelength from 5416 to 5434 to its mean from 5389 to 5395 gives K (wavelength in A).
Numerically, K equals 1.2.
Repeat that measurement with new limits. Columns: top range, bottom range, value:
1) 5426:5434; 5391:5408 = 1.04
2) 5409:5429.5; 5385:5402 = 1.10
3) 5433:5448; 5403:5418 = 0.98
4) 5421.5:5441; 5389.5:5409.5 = 1.04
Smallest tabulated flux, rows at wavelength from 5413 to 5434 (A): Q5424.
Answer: 1.38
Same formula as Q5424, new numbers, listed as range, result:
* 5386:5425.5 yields 0.999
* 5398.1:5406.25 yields 1.44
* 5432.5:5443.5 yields 1.36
